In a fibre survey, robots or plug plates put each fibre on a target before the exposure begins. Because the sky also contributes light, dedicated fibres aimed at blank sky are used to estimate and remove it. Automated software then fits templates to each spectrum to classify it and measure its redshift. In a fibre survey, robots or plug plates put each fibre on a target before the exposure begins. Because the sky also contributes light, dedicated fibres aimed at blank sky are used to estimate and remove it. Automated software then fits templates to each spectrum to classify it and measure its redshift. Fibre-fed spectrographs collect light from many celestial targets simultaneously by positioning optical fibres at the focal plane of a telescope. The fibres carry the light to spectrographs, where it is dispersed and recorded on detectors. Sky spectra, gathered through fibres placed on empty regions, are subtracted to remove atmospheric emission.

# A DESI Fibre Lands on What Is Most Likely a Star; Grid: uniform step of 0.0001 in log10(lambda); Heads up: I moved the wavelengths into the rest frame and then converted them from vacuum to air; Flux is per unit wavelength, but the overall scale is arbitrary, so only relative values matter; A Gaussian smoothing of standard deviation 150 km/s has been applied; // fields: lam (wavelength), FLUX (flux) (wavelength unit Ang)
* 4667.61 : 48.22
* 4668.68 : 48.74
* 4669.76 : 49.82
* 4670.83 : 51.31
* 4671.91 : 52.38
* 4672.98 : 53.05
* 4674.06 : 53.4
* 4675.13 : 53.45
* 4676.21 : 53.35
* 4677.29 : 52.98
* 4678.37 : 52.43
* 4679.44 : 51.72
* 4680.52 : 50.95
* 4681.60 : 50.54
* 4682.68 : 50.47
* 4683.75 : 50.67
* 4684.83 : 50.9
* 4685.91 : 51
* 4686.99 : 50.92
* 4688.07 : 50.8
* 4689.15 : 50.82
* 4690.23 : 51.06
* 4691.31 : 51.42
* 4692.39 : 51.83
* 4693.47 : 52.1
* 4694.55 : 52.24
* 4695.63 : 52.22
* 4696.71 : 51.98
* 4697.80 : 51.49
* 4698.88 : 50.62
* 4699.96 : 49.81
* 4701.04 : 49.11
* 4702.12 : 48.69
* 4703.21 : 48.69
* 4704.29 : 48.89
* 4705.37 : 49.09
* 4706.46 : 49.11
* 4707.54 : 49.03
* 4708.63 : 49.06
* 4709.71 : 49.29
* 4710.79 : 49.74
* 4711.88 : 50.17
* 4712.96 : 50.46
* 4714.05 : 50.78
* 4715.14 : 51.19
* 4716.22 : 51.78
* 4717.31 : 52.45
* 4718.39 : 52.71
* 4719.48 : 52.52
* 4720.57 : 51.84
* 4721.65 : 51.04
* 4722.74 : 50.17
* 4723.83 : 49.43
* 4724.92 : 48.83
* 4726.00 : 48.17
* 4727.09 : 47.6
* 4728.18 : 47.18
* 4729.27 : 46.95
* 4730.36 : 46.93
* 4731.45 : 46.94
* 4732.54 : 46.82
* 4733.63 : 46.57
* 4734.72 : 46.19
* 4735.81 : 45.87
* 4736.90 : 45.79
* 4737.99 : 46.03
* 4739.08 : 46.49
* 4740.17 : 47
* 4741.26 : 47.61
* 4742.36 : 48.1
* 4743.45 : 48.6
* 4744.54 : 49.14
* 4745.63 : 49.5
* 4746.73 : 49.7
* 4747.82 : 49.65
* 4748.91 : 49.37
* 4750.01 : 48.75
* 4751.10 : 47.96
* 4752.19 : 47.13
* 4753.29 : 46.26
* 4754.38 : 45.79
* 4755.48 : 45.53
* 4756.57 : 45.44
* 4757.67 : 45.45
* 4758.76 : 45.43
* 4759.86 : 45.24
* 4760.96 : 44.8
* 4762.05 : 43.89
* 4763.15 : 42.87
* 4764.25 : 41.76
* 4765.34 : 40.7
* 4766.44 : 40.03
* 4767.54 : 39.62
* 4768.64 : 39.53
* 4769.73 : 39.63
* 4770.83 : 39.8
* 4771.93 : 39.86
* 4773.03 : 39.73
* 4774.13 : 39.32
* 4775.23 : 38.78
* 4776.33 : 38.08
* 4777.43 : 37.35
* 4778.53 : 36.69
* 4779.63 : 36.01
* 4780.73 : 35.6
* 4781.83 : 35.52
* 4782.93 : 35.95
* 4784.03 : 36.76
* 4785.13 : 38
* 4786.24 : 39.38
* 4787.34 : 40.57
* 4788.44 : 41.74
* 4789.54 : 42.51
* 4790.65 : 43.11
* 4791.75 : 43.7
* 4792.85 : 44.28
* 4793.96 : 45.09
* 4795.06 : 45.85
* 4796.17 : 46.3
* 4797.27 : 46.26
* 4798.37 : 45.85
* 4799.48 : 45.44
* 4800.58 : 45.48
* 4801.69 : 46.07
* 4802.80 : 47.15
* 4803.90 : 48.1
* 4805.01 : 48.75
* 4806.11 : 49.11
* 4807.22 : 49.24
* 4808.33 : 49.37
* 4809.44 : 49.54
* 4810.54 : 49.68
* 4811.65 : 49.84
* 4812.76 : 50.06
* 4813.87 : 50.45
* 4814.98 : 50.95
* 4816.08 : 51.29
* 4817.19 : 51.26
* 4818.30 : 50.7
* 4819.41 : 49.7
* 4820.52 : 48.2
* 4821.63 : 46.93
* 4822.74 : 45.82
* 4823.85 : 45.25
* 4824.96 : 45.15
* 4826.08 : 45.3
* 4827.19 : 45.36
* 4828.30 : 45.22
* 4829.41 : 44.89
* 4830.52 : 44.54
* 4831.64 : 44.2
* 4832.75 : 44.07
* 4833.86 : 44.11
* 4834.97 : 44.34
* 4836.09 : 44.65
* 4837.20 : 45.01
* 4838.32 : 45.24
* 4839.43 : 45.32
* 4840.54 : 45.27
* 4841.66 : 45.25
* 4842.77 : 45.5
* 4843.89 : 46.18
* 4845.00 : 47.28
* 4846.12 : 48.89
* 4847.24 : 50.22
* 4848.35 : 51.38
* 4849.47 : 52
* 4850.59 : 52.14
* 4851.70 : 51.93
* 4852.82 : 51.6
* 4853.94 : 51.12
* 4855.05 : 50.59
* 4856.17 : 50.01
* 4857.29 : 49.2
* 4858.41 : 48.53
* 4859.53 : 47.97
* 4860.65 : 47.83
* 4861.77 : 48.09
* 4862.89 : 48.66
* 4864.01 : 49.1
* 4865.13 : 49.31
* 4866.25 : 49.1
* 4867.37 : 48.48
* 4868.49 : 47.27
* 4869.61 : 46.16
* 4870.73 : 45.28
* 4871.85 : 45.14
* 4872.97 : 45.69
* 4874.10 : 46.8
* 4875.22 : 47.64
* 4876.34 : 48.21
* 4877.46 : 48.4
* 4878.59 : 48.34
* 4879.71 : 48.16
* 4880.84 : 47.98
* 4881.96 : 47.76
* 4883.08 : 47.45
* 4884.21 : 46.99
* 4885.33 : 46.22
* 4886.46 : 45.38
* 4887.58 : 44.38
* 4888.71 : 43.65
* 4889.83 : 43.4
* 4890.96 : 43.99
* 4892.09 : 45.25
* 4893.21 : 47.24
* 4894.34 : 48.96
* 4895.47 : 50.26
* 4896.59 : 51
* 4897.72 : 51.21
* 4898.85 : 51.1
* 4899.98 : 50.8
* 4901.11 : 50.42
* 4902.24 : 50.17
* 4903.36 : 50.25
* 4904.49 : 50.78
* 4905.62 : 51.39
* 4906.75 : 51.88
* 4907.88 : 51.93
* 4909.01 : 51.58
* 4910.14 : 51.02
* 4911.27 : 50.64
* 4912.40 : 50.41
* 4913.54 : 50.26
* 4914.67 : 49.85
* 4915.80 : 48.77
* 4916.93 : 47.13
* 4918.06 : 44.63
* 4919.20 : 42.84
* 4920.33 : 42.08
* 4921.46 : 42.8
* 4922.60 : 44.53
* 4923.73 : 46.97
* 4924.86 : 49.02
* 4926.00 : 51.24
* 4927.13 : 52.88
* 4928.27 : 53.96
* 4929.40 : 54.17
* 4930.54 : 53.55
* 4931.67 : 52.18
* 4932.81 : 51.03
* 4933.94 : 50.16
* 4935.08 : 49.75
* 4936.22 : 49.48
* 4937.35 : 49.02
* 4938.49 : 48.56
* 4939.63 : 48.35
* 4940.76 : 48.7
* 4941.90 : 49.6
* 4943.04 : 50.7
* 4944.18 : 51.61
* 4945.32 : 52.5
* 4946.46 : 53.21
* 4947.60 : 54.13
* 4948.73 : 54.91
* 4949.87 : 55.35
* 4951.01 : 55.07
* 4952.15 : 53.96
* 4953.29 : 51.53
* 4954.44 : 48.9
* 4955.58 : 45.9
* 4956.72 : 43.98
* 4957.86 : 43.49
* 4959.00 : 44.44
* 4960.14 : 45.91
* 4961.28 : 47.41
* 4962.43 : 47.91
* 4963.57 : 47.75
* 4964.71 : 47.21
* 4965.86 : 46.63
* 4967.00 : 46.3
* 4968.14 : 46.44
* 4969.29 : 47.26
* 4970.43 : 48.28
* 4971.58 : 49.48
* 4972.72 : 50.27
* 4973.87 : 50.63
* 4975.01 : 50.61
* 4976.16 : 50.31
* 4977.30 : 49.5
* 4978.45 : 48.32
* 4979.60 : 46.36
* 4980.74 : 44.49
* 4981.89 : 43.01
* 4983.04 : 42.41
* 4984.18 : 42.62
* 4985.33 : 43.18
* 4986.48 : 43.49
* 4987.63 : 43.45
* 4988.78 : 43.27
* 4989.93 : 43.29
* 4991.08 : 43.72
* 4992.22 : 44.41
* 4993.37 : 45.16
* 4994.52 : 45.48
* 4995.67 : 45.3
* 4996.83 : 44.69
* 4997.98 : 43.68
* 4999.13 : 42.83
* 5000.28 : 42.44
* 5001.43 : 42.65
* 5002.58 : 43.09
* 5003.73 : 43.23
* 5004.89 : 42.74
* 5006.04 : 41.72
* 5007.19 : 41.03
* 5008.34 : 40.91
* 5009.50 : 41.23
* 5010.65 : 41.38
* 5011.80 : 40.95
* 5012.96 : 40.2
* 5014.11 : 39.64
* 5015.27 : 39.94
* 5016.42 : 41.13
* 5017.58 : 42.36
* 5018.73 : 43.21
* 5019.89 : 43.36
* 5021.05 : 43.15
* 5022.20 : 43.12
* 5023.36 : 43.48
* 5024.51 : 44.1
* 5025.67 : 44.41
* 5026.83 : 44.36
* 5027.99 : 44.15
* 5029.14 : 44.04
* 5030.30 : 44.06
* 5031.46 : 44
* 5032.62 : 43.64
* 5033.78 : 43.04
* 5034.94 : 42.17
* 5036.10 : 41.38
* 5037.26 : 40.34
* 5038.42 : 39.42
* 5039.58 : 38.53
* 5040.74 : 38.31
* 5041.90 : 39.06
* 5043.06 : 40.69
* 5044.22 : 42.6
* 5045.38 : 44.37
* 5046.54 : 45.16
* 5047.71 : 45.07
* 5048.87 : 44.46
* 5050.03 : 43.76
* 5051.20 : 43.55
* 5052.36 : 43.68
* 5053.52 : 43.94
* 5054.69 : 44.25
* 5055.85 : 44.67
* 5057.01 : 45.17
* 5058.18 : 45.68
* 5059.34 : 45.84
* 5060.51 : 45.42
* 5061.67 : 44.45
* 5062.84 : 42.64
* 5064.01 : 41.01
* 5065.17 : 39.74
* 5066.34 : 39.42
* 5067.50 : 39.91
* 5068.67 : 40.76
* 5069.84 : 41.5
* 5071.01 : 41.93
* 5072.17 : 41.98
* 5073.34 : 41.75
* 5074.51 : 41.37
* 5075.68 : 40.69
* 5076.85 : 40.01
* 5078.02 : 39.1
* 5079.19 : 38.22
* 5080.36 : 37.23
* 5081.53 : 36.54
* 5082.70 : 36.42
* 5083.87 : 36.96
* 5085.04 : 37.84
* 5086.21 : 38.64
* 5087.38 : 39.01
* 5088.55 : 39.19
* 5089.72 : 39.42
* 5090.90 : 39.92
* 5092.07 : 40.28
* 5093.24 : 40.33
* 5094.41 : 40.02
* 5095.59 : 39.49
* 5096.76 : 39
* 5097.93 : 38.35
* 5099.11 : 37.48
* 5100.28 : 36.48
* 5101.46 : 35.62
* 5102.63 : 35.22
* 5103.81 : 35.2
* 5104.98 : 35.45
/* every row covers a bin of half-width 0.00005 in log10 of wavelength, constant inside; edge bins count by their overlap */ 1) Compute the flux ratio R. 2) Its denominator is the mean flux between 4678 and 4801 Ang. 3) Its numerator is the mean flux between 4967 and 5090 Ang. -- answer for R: 0.9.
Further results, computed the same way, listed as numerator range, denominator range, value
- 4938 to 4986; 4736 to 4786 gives 1.13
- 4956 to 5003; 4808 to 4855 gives 0.96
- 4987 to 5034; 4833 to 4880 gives 0.90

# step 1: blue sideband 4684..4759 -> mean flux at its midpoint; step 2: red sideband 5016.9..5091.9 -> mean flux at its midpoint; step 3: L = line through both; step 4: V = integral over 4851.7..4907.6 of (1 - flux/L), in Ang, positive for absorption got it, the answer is -3.3 Ang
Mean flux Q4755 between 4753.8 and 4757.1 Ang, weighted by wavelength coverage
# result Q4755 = 45.7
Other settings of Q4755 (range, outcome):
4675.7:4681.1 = 52.2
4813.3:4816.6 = 51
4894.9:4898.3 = 50.8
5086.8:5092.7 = 39.6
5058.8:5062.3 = 45.1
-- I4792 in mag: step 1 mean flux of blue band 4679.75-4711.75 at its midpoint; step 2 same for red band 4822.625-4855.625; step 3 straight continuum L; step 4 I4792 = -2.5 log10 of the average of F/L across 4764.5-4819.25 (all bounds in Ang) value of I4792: 0.11 mag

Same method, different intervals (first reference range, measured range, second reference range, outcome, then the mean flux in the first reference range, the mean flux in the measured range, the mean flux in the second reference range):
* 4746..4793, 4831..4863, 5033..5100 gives -0.15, 42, 47.8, 41.1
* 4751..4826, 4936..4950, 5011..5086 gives -0.19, 44.1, 51.2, 41.9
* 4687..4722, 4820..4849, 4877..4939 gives 0.08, 50.7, 45.9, 48.8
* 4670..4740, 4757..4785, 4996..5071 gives 0.21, 50.1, 39.9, 42.6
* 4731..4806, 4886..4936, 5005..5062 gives -0.14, 43.8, 49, 42.7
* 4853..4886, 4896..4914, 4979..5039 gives -0.09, 48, 50.9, 42.9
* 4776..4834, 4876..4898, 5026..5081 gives -0.07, 44.9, 47.2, 42.3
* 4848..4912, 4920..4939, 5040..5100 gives -0.06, 48.7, 49.6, 41.1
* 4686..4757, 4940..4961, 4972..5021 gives -0.12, 49.2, 50.2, 43.9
